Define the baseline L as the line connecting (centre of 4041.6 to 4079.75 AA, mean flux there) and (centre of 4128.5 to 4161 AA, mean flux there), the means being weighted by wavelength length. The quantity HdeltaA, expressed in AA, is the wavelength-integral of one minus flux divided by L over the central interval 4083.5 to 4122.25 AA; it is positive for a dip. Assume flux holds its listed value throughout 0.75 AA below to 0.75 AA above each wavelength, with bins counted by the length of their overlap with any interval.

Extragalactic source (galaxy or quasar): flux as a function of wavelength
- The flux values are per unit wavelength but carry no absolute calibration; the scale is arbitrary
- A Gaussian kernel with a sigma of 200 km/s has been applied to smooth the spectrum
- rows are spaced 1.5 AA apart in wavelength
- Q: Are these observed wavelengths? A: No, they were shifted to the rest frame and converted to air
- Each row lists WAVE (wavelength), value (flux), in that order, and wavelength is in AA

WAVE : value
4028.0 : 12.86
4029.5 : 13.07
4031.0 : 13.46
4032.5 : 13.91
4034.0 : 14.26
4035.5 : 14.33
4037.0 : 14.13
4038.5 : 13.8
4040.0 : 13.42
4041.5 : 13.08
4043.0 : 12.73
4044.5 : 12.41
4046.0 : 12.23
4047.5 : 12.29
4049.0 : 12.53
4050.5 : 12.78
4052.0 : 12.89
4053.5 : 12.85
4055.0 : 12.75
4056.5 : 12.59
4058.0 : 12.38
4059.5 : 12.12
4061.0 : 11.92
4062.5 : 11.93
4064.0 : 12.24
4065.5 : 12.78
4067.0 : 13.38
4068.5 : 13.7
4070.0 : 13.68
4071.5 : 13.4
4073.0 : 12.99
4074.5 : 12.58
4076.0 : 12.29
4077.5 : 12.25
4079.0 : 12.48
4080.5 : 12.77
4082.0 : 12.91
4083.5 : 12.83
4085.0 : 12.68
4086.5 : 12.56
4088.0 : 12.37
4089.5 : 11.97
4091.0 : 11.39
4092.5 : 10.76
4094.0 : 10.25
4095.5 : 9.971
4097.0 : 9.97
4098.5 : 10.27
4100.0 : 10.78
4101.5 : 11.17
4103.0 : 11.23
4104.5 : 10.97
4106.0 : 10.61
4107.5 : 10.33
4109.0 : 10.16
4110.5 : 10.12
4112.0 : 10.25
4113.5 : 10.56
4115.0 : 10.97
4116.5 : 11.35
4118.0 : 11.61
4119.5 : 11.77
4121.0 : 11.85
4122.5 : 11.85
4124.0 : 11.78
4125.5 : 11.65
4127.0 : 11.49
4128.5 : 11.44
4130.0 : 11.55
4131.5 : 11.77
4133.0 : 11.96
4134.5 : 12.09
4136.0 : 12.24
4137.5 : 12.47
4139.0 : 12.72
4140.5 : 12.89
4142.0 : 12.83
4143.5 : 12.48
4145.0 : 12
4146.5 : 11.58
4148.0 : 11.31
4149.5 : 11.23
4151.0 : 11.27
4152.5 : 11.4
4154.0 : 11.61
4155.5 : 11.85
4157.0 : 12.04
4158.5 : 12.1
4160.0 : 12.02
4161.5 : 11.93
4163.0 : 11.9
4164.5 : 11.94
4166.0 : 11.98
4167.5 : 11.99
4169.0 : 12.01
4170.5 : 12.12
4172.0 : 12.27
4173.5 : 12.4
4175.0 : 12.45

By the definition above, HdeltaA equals 3.9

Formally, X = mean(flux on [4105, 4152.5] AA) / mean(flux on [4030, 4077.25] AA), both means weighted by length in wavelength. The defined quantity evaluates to 0.89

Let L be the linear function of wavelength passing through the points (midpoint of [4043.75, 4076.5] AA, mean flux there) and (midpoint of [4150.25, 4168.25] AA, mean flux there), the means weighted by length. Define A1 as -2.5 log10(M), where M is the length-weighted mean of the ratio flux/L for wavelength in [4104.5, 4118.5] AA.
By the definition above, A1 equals 0.15 mag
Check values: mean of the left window 12.7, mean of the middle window 10.7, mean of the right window 11.8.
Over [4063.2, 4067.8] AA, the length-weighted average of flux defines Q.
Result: 12.8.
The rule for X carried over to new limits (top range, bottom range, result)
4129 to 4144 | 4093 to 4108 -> 1.16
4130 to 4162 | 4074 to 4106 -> 1.03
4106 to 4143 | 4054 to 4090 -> 0.91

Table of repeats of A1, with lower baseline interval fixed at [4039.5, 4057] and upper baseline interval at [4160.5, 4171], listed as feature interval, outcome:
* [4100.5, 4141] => 0.076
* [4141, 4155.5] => 0.029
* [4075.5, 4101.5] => 0.072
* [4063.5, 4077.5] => -0.035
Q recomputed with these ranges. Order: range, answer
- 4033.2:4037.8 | 14.2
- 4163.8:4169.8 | 12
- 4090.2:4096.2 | 10.6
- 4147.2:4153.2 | 11.3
